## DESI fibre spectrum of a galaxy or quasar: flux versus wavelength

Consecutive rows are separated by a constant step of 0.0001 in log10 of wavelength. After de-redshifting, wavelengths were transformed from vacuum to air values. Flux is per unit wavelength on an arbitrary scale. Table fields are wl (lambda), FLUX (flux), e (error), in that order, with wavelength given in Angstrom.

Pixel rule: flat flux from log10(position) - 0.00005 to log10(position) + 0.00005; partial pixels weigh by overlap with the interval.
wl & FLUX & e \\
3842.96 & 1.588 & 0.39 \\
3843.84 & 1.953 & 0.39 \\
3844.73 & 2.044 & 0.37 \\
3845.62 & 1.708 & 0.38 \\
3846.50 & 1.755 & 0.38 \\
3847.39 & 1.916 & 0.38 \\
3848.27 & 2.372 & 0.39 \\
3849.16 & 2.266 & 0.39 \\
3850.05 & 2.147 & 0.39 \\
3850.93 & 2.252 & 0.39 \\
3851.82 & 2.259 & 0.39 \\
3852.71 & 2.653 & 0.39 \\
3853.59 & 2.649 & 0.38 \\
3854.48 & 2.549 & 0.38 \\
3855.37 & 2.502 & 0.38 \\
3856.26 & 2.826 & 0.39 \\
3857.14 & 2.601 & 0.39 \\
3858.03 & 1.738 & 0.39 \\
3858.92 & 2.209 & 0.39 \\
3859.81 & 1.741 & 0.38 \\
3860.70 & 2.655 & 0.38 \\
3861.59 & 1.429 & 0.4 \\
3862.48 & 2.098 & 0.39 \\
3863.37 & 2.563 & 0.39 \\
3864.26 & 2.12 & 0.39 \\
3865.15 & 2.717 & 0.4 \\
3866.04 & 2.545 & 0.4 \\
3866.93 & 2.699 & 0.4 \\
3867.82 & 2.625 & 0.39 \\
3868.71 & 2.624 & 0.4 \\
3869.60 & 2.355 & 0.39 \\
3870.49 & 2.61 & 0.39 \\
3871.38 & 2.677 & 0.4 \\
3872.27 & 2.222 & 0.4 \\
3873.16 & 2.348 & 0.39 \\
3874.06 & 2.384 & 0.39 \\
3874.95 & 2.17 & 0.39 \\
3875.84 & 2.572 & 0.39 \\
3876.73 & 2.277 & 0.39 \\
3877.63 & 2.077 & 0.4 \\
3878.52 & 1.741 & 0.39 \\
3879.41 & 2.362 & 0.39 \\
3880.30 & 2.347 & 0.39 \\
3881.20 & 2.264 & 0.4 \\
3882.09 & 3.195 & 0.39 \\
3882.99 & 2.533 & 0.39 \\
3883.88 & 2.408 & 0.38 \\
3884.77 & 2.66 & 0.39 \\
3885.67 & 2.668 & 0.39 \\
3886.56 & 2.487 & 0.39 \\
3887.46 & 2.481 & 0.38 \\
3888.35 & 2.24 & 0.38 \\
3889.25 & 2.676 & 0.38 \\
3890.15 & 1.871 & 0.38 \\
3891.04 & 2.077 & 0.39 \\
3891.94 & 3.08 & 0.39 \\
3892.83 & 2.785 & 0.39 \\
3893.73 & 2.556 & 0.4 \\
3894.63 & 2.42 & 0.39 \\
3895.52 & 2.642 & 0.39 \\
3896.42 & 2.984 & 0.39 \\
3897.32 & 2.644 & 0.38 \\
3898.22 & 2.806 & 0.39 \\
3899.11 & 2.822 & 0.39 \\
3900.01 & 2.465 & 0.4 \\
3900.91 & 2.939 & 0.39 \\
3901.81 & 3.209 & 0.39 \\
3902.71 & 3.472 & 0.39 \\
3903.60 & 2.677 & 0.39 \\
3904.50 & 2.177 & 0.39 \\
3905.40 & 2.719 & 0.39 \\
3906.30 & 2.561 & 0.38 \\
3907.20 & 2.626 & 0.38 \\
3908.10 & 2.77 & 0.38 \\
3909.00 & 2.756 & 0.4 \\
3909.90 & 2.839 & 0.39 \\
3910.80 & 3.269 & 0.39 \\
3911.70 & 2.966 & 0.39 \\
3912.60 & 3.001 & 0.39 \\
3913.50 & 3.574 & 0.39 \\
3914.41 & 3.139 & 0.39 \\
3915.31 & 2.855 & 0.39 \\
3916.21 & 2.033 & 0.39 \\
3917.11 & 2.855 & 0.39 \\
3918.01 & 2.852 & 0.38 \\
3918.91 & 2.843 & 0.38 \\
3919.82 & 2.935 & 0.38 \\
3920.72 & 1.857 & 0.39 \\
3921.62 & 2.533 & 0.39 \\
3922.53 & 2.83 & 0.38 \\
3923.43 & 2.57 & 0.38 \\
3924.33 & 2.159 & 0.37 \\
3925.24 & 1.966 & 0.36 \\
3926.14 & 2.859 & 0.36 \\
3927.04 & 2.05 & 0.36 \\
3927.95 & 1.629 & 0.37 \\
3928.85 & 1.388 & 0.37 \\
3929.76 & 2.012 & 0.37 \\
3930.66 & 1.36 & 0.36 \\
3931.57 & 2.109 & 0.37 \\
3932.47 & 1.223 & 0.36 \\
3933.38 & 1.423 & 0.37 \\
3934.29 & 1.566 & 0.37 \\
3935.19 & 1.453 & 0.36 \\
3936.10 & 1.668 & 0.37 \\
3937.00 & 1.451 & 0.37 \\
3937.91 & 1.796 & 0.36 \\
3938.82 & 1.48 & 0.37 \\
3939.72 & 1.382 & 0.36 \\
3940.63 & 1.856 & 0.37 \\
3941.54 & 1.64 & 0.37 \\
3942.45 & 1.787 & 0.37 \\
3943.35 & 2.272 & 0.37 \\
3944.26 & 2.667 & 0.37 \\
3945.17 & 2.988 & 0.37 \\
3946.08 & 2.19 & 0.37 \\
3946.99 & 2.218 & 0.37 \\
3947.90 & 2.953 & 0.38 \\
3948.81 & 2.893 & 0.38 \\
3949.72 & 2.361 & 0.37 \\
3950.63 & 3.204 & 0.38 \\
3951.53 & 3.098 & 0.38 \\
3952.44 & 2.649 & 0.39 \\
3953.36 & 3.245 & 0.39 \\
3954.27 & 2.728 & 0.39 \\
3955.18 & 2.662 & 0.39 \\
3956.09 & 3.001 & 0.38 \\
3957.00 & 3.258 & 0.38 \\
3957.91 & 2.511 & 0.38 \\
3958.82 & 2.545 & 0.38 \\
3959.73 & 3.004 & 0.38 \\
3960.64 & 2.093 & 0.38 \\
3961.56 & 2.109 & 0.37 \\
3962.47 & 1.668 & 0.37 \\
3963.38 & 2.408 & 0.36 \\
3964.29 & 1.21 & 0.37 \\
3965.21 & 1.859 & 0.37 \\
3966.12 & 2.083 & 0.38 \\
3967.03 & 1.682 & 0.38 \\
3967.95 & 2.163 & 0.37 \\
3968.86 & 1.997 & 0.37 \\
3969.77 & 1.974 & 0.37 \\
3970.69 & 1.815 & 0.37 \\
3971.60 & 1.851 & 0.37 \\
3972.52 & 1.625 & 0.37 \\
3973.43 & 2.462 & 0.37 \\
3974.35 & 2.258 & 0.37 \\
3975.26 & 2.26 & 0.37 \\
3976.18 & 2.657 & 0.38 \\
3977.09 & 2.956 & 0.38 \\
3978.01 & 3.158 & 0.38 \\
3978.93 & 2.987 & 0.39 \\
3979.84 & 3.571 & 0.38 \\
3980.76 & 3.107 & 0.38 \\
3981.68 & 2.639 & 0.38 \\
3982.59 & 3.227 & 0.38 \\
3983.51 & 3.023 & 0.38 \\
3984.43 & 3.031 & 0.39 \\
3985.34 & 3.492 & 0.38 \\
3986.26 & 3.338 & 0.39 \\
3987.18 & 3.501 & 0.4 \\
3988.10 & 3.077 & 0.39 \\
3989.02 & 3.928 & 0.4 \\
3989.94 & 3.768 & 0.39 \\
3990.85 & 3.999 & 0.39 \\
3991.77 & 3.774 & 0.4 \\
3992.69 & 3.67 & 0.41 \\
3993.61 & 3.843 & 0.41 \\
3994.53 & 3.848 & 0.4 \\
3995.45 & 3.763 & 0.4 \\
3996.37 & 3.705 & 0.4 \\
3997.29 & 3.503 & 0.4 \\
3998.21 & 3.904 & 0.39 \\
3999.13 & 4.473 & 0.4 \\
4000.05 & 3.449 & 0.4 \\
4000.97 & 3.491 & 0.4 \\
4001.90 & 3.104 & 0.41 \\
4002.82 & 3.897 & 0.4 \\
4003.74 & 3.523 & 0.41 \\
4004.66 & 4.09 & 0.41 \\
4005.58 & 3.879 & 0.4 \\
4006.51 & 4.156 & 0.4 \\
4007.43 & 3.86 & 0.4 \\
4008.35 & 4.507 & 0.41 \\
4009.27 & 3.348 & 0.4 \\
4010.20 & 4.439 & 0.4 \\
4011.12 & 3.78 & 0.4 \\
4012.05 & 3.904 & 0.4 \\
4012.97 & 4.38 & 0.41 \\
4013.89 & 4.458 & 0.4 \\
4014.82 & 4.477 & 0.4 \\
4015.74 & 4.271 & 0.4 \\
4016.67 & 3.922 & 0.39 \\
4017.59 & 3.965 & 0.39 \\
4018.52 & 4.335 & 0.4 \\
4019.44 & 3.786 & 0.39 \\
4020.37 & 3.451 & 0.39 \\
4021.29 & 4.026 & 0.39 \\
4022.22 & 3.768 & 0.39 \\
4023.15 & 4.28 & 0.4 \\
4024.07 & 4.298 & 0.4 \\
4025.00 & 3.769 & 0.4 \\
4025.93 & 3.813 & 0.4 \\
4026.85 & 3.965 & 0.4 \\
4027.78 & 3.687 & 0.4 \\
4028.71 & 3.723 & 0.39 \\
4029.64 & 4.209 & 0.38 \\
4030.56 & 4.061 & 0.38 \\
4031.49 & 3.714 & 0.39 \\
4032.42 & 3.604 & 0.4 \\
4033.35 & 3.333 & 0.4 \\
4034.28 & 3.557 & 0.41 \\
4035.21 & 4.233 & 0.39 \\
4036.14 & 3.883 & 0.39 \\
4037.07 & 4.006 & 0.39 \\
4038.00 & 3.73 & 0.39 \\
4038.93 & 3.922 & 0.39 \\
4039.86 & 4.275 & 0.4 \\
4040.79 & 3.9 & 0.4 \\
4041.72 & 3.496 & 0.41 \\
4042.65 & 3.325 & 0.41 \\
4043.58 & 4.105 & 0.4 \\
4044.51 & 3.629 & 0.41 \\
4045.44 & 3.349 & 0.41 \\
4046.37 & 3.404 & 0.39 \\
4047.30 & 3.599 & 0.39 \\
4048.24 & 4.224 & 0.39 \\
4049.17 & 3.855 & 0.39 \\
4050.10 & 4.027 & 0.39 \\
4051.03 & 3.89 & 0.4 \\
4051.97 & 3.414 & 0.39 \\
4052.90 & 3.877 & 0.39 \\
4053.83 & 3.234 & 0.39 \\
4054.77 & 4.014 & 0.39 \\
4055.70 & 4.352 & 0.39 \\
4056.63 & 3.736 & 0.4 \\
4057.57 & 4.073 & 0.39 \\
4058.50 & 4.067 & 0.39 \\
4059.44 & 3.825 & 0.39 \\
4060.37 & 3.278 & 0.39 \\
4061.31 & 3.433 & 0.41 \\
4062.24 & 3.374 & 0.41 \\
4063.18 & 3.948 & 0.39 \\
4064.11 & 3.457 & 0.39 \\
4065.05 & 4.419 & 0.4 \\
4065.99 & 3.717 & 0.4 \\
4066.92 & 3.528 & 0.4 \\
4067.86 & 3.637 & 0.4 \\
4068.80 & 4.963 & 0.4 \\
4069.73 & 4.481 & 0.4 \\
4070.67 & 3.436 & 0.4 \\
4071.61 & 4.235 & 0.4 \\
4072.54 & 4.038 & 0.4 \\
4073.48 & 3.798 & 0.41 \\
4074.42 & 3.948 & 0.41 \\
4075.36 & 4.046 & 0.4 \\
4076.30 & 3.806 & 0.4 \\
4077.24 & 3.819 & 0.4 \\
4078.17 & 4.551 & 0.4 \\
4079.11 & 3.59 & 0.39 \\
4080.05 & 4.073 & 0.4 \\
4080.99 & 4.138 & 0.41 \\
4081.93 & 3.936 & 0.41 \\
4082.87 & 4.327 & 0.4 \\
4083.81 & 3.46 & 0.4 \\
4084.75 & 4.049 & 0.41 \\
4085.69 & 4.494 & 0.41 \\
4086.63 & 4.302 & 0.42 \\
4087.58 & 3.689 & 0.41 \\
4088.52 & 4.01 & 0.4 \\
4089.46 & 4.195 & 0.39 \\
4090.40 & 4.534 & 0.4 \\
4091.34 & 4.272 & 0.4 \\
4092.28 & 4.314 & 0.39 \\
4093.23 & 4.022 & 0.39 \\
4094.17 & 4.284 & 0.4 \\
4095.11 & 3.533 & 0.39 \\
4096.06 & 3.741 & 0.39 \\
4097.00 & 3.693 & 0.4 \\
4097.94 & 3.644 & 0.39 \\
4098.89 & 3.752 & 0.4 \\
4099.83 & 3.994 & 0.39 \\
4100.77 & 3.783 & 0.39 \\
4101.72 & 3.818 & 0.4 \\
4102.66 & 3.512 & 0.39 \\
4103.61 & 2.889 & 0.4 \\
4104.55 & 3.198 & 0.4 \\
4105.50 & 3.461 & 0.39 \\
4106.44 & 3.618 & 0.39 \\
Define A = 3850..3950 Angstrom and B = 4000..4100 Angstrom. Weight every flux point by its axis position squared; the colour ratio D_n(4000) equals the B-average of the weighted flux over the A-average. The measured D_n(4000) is 1.76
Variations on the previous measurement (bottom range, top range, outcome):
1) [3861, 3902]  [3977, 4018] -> 1.58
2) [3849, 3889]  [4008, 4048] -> 1.77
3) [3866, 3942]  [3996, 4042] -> 1.72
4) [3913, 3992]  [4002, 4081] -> 1.65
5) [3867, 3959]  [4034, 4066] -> 1.65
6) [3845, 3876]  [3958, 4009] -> 1.39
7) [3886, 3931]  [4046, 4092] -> 1.65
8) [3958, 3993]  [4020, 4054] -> 1.46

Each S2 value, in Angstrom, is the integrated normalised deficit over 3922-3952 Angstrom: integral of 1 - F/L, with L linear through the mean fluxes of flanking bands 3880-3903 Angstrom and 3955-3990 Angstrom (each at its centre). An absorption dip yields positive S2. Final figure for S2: 6.2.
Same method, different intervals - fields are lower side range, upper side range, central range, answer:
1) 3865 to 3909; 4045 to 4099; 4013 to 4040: -2.8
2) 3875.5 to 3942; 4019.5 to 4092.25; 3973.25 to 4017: -4.0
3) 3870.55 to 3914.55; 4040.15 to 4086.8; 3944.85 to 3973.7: 6.6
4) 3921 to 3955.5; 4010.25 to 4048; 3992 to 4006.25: -1.8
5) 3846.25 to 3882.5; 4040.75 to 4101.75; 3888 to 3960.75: 8.2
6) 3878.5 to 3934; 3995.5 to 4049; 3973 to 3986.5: 1.8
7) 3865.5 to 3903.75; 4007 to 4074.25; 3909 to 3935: 4.3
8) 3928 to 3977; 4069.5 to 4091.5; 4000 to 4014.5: -4.6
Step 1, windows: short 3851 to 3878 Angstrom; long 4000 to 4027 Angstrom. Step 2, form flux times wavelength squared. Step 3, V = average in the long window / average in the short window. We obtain 1.8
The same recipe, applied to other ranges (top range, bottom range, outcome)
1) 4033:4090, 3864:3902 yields 1.69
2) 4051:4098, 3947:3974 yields 1.75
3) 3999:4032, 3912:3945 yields 1.92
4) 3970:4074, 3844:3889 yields 1.70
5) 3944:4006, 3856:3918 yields 1.20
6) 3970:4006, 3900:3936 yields 1.38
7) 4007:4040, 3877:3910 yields 1.63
